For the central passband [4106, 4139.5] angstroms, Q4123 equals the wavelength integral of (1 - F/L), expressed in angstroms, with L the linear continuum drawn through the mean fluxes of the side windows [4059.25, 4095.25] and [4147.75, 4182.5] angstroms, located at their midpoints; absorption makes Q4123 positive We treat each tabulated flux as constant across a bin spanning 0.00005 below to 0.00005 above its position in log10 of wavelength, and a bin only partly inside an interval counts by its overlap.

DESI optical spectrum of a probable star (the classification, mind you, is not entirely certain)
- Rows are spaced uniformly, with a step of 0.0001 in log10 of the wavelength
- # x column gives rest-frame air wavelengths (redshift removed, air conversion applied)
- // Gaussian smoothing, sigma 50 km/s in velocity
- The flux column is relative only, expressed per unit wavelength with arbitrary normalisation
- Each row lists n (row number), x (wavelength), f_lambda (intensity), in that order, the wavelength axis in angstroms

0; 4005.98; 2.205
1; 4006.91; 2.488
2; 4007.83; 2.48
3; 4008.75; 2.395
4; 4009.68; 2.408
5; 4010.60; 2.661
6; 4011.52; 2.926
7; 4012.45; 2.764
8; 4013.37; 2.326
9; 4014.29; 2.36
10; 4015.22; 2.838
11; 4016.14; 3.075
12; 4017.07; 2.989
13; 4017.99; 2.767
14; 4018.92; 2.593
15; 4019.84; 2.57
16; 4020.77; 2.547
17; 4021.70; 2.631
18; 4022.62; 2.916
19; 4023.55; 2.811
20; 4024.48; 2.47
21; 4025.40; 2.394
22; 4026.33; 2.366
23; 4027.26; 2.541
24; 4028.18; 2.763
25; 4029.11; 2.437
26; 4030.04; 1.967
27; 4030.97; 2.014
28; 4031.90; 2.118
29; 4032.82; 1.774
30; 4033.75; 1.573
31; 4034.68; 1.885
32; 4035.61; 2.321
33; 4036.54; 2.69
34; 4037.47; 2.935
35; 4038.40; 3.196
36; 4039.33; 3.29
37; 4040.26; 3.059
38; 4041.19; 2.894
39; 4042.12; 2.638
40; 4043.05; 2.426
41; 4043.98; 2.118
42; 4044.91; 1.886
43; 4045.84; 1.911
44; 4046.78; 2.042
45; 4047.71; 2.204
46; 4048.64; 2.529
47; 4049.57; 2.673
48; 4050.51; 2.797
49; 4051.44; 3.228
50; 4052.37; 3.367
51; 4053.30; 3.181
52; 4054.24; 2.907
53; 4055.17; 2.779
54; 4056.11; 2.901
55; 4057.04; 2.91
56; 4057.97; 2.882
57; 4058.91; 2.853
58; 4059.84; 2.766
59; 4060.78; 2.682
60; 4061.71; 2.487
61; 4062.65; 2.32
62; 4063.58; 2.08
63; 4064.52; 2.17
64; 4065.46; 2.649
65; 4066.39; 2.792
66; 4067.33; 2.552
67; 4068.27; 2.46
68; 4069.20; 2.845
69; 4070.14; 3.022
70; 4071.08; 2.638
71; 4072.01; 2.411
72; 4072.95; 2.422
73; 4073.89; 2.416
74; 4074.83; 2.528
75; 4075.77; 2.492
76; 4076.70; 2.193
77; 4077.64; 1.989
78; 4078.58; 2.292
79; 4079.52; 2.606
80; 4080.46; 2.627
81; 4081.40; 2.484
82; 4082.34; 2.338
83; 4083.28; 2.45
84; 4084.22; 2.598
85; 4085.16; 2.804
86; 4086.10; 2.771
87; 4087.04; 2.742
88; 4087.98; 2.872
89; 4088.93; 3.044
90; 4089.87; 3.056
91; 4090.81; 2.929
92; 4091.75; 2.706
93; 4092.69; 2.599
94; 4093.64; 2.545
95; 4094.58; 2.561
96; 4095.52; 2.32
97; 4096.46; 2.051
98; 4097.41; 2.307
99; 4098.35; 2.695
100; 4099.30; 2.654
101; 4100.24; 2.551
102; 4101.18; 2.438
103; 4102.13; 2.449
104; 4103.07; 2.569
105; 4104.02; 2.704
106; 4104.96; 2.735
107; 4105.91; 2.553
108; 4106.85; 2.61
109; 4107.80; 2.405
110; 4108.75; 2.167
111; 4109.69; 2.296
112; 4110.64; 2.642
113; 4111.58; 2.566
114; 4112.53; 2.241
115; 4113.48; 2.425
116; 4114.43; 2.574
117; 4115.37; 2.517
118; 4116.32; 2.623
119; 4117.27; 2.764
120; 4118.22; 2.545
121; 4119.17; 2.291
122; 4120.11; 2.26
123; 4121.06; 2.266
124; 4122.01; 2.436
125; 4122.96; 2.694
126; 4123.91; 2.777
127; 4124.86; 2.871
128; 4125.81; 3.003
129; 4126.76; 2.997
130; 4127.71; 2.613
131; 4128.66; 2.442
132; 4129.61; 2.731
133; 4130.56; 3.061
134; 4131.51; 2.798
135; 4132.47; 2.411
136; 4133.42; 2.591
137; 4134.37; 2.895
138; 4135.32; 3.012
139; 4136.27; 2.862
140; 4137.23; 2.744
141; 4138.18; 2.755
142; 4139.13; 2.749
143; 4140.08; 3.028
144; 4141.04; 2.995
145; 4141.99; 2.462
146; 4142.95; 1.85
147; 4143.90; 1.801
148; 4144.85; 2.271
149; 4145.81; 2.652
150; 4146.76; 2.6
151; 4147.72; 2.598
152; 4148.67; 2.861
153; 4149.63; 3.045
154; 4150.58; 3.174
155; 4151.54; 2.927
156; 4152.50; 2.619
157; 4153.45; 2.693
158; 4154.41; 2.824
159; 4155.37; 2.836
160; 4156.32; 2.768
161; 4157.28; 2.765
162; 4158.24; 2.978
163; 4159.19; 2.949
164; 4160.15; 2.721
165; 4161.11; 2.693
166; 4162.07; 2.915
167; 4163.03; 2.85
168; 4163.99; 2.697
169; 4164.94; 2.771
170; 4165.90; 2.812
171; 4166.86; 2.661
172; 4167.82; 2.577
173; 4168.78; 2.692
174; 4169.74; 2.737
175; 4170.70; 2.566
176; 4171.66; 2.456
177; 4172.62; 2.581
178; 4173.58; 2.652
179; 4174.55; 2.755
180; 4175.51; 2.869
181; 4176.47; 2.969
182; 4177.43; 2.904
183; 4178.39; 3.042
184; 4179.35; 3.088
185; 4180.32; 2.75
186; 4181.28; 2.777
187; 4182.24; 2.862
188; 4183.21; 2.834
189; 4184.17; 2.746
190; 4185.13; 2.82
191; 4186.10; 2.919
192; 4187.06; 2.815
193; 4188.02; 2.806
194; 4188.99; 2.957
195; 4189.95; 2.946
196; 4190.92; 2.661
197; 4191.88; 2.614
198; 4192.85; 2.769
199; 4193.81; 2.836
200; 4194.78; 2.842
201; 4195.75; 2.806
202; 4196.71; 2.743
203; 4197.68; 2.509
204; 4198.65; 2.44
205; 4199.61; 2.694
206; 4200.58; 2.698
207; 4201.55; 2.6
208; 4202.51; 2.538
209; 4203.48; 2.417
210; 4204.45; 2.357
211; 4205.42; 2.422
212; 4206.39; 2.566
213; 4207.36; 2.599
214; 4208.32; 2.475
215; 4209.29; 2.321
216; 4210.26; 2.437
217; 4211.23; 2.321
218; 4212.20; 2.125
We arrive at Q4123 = 0.9 angstroms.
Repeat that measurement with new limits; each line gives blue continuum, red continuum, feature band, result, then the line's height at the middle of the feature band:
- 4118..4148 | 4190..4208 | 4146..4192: -2.97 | 2.63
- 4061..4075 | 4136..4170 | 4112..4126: 0.52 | 2.64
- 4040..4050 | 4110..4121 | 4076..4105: -1.40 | 2.45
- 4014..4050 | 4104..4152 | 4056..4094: -0.80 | 2.55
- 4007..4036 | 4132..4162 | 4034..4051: -0.01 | 2.51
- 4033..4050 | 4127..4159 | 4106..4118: 0.65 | 2.63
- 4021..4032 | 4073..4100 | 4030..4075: -1.00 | 2.5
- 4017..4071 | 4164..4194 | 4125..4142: -0.53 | 2.71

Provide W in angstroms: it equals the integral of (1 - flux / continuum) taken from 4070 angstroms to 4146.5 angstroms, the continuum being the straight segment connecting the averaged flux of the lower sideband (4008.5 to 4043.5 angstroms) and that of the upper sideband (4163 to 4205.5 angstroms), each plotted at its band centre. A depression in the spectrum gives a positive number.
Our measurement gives 2.1 angstroms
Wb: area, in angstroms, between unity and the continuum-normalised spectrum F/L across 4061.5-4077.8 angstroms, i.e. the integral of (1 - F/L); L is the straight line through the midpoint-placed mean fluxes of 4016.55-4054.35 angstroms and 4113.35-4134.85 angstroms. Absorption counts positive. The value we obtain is 0.6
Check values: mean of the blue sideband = 2.54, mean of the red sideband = 2.64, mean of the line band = 2.48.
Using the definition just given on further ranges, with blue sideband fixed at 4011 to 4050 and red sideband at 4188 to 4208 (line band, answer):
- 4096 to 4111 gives 0.5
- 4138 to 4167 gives -1.2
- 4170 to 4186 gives -1.0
